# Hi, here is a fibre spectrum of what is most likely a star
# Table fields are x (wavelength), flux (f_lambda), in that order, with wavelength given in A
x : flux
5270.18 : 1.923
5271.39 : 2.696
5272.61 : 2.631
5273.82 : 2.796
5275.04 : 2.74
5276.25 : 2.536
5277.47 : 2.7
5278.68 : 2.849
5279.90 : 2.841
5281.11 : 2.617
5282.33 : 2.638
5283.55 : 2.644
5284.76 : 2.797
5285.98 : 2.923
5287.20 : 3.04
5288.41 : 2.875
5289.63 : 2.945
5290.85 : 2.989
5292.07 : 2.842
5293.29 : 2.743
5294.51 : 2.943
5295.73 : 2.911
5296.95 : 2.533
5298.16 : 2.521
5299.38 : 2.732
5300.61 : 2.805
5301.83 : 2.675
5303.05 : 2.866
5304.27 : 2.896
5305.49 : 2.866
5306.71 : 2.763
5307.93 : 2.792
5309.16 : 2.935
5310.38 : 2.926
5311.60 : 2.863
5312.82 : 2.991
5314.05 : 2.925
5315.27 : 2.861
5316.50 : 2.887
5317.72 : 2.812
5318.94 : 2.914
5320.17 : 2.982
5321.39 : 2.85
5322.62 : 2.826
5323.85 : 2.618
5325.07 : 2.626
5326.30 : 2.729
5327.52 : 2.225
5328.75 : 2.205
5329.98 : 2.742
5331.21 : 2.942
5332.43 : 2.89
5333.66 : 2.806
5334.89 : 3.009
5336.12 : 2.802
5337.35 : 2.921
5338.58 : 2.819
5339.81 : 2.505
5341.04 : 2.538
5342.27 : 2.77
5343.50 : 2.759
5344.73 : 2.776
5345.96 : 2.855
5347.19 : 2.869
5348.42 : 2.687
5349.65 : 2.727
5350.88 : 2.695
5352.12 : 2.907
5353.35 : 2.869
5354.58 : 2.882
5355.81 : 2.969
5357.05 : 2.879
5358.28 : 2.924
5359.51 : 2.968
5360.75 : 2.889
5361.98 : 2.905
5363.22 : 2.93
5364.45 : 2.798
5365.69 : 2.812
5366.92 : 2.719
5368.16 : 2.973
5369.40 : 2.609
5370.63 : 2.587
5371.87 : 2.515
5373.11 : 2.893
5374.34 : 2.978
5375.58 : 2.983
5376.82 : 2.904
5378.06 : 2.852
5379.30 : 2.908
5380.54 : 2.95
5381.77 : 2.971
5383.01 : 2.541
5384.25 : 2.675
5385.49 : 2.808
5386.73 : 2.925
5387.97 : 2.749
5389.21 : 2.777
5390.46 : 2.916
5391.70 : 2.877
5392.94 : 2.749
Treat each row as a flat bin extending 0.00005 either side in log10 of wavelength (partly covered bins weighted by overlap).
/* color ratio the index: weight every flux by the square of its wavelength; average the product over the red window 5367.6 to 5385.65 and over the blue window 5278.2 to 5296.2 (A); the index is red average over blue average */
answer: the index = 1.02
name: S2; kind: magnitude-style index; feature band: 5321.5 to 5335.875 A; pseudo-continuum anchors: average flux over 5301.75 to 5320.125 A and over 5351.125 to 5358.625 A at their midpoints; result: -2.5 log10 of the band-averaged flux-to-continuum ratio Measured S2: 0.07 mag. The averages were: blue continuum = 2.87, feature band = 2.7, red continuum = 2.89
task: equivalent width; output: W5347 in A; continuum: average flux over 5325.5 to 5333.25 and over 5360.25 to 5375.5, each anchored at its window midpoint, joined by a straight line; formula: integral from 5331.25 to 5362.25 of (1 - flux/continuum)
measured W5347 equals -1.4 A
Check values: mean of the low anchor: 2.63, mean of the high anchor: 2.81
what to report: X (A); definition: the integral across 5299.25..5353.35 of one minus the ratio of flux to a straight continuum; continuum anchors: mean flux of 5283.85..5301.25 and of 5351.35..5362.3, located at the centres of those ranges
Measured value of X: 1.5 A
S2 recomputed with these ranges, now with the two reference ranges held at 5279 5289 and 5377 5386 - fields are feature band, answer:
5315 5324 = -0.02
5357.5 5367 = -0.02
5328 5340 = 0.02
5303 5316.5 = -0.03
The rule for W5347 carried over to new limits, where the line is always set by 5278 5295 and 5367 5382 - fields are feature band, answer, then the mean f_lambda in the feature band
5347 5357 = 0.03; 2.83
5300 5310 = 0.02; 2.83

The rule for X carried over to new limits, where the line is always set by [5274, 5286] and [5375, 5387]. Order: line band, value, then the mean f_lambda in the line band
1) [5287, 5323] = -1.25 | 2.85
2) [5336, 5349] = 0.22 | 2.75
